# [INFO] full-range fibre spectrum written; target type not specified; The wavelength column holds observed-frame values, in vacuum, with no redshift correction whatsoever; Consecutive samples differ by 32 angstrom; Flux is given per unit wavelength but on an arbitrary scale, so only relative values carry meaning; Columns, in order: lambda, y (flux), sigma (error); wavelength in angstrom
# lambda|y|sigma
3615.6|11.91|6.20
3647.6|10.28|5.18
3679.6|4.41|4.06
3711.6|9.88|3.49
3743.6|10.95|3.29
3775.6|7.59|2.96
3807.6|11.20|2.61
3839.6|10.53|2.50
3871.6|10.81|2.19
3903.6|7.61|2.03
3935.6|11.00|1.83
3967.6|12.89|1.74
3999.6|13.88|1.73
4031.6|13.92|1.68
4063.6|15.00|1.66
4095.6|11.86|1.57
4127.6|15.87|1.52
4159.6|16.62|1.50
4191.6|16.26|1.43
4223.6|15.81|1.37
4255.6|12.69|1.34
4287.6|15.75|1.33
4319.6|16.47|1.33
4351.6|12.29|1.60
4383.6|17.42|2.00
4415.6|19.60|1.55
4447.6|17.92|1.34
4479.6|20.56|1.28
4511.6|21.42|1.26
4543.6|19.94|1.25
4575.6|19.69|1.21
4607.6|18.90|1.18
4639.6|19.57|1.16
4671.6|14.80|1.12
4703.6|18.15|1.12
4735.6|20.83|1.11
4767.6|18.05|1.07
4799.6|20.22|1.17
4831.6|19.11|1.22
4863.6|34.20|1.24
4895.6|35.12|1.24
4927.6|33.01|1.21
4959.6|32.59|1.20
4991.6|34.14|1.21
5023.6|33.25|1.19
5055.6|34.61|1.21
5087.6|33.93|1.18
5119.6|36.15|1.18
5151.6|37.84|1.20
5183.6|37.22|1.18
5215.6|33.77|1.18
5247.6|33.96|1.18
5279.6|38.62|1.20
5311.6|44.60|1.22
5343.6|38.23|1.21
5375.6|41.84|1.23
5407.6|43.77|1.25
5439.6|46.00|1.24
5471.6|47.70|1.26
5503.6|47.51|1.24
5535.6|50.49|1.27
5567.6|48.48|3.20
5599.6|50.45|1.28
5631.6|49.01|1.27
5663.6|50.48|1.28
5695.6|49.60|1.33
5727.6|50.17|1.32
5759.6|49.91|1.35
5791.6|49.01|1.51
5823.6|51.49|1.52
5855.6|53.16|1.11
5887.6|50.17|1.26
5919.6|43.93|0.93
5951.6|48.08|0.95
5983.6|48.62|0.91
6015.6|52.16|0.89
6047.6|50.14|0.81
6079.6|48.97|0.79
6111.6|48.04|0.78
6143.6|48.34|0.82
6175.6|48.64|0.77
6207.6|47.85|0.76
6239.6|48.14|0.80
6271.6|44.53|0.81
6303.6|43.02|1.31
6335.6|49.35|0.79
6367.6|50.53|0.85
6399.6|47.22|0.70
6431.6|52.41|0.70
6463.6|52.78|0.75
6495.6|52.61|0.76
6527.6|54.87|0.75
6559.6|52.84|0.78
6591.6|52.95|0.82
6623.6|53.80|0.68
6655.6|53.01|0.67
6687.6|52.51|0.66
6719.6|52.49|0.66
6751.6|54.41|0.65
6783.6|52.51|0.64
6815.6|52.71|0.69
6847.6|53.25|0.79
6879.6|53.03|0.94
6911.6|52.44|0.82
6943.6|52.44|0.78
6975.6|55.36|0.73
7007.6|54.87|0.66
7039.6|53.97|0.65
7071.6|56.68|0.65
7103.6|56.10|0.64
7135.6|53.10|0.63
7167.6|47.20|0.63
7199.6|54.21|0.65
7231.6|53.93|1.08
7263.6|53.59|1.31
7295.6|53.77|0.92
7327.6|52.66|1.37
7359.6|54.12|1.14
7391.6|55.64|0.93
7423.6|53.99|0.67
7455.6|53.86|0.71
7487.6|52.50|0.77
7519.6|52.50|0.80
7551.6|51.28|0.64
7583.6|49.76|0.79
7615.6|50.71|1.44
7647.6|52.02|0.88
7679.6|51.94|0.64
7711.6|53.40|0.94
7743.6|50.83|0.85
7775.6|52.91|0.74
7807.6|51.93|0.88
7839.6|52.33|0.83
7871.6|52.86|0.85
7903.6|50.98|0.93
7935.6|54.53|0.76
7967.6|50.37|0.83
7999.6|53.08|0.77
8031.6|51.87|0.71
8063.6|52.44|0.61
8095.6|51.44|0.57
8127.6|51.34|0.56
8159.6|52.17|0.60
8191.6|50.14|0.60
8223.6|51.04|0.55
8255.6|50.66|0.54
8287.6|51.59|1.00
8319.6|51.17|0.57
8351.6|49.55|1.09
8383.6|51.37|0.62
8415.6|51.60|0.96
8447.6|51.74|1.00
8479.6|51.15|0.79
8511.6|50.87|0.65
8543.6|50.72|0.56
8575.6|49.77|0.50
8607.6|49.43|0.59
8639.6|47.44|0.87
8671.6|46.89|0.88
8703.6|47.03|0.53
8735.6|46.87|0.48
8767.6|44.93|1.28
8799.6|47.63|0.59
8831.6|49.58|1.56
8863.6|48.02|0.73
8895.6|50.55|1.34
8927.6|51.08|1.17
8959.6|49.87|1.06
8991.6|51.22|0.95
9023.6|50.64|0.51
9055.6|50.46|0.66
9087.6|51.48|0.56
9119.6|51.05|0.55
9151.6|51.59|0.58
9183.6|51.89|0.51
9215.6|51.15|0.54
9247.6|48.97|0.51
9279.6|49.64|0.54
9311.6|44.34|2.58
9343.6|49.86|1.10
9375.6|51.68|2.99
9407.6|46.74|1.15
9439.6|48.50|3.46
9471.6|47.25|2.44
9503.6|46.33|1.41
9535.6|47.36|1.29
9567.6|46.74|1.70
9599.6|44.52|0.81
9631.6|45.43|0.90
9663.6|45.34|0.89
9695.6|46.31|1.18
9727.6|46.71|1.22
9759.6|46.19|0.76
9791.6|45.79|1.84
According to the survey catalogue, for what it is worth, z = 0.22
